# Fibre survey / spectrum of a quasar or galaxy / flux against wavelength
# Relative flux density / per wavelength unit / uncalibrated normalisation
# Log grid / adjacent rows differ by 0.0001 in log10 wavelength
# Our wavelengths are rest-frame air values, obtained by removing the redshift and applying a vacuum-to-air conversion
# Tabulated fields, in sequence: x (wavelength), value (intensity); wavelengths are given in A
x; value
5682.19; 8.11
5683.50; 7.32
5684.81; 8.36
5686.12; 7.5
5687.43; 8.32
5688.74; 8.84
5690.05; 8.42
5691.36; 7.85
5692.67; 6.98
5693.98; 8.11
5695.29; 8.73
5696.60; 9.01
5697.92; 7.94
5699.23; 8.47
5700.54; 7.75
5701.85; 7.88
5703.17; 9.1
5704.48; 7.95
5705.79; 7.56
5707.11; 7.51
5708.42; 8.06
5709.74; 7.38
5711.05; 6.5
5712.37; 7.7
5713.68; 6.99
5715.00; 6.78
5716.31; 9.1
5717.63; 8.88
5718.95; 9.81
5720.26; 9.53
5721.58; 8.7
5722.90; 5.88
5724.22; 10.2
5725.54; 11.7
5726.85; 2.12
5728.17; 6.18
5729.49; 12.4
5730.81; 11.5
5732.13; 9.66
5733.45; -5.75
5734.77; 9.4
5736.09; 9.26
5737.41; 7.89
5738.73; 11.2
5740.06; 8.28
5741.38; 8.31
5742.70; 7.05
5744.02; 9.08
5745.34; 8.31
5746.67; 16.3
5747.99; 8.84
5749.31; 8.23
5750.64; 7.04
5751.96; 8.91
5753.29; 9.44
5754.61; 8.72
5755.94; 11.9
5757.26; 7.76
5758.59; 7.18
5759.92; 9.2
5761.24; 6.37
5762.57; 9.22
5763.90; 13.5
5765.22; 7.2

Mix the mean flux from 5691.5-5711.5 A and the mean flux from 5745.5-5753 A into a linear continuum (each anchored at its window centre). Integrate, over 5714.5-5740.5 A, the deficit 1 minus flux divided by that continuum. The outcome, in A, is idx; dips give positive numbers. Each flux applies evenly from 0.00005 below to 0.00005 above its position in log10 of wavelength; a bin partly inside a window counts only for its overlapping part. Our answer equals 2.2 A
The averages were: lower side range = 7.94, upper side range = 9.73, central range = 8.14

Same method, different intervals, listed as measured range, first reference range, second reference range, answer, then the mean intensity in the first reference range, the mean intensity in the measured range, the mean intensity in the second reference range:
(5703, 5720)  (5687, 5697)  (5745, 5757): 1.5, 8.27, 7.96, 9.71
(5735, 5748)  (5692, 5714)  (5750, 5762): -1.8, 7.87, 9.48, 8.51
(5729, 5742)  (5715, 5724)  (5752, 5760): 0.9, 8.59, 8.16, 9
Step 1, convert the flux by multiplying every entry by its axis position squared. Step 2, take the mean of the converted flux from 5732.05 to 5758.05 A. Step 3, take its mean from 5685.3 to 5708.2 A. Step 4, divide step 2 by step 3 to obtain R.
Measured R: 1.06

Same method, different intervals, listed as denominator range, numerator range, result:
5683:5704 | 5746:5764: 1.17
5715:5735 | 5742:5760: 1.17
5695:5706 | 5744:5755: 1.16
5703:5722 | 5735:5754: 1.15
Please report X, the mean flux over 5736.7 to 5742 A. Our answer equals 8.92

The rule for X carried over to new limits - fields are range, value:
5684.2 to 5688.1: 8.06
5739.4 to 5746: 8.22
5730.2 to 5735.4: 6.13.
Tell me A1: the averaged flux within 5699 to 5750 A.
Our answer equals 8.25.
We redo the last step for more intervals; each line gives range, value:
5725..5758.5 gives 8.52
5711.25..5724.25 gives 8.2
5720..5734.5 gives 7.46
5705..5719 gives 7.76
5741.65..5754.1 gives 9.21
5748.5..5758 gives 8.84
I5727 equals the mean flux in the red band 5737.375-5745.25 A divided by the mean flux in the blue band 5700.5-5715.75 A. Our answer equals 1.14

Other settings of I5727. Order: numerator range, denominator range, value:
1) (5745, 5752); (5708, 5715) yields 1.34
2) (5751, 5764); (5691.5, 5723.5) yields 1.12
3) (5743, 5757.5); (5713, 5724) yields 1.15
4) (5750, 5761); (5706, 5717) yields 1.16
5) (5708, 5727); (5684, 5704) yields 0.99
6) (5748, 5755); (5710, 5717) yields 1.14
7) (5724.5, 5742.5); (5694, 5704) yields 0.94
